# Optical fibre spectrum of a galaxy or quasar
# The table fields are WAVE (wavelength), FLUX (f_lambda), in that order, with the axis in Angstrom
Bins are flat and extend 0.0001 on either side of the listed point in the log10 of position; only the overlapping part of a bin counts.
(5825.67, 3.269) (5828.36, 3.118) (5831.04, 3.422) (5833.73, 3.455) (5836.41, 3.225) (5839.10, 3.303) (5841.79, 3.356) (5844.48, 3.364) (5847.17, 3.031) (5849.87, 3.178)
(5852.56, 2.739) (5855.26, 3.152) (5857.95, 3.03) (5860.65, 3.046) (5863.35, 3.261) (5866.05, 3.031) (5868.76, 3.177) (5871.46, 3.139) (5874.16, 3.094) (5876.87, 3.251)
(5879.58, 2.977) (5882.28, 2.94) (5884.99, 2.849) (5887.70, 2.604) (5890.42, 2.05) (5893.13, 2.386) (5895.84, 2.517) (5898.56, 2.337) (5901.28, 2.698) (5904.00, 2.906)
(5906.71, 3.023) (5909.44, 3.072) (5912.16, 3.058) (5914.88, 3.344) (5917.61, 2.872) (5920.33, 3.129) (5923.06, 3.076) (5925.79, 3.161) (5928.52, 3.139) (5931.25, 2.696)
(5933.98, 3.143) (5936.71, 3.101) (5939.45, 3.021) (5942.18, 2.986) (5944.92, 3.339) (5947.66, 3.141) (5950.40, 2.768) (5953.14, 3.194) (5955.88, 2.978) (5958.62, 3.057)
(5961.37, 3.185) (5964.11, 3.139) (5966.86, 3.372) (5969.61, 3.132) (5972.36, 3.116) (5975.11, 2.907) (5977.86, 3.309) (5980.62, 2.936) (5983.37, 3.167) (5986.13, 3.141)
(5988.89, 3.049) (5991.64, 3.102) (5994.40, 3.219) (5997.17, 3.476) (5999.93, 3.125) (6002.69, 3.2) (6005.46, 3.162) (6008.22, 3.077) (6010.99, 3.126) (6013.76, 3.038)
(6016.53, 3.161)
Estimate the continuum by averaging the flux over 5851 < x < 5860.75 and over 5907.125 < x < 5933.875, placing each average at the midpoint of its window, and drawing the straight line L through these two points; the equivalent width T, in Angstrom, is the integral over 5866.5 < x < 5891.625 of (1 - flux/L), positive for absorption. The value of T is 0.90 Angstrom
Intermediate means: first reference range 2.99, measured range 2.91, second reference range 3.06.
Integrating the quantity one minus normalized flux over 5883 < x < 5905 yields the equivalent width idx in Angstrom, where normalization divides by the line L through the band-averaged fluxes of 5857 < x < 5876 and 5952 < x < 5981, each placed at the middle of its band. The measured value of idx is 4.0 Angstrom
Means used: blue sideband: 3.12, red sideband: 3.13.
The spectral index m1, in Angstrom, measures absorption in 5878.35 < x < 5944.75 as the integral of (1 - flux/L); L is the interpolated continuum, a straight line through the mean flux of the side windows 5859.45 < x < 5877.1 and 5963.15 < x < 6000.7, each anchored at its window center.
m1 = 5.4 Angstrom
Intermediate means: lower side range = 3.14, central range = 2.89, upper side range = 3.16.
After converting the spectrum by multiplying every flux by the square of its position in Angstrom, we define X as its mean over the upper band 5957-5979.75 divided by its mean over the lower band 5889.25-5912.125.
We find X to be 1.21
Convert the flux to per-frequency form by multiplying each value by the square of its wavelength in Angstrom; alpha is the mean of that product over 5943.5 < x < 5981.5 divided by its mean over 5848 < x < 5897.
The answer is 1.1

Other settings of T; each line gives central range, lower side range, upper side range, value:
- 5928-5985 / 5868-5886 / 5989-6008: 1.15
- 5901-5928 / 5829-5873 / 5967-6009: 0.98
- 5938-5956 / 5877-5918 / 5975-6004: -0.48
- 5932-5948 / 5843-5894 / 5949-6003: -0.15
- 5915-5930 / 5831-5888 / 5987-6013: 0.23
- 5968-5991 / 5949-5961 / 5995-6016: -0.05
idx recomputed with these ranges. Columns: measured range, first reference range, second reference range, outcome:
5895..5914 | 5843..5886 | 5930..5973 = 1.60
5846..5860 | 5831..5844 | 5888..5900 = 0.20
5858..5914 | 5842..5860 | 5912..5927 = 4.08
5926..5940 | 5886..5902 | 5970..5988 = -1.52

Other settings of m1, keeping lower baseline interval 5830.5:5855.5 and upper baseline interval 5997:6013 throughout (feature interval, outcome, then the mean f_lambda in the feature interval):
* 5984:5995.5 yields 0.16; 3.13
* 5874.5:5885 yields 0.57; 3.03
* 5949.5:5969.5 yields 0.46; 3.11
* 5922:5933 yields 0.59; 3.02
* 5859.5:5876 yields 0.42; 3.13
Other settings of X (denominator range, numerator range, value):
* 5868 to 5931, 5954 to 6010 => 1.11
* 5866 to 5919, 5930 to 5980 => 1.10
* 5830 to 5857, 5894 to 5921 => 0.92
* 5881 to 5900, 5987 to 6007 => 1.31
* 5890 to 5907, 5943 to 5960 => 1.22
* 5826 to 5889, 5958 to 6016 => 1.05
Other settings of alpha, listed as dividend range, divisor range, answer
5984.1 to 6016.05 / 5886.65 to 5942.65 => 1.13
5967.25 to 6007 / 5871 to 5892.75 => 1.15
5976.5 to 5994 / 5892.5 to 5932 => 1.10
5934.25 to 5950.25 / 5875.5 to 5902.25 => 1.18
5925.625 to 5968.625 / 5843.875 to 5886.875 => 1.03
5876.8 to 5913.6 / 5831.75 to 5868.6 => 0.88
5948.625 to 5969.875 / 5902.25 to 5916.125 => 1.03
